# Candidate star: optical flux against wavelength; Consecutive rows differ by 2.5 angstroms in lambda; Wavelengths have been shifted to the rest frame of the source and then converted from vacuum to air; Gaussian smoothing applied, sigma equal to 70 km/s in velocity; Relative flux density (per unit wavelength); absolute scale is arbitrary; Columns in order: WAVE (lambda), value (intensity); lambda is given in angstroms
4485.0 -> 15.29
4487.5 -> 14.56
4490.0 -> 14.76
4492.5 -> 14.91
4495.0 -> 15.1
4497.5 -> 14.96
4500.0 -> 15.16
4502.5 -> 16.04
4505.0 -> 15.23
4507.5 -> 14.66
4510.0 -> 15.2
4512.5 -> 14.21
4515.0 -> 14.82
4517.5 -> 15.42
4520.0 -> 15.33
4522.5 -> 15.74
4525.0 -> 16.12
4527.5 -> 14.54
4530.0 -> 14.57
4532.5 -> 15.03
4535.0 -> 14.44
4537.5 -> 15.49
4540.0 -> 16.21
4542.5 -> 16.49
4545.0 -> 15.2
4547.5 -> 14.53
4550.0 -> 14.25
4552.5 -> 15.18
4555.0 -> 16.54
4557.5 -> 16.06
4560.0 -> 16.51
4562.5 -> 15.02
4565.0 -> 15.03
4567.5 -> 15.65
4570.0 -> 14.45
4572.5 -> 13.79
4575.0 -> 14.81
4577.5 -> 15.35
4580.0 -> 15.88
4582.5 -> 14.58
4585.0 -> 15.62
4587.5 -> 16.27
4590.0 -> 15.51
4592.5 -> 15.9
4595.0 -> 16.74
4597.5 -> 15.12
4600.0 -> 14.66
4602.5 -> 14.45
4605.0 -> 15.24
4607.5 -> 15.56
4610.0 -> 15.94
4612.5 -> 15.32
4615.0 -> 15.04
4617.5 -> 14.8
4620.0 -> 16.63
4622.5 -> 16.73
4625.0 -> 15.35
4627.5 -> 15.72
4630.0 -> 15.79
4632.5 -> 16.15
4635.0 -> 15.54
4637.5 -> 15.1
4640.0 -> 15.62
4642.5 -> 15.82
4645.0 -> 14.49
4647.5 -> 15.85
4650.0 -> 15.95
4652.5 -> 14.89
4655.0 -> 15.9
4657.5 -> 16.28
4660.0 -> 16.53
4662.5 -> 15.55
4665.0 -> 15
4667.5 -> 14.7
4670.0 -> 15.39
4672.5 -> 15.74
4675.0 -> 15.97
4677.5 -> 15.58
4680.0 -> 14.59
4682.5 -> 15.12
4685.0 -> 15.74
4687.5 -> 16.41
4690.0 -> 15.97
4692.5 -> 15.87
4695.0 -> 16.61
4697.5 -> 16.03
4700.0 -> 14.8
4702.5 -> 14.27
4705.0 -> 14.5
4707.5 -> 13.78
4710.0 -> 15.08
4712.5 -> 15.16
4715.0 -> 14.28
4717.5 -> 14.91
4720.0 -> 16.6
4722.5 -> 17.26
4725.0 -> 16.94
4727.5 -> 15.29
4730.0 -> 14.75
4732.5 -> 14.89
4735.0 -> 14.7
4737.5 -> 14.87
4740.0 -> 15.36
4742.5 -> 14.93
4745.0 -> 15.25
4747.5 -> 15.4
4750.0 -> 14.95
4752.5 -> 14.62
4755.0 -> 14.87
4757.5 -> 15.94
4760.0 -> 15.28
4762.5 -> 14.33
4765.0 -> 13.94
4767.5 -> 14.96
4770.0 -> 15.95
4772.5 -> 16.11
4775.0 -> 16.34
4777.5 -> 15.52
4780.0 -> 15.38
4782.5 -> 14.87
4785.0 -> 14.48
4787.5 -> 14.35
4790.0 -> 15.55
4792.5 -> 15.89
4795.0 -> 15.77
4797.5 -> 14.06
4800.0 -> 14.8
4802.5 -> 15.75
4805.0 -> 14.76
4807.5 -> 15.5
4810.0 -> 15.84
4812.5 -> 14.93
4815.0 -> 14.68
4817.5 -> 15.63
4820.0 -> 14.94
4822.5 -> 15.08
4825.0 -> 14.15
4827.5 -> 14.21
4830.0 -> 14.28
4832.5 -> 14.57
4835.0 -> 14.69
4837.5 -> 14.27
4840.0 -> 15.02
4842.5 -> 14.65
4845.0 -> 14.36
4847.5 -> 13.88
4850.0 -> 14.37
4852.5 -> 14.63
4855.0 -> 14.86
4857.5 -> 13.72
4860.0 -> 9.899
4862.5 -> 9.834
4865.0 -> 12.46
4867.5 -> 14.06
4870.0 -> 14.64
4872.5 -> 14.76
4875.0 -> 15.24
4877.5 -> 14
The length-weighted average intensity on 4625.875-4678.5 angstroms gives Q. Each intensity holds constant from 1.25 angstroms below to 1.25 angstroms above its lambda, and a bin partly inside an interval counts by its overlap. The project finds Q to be 15.6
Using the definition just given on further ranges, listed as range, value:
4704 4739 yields 15.2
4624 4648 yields 15.5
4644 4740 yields 15.4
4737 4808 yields 15.2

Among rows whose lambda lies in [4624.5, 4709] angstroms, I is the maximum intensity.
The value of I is 16.61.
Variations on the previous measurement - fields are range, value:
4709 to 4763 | 17.26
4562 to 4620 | 16.74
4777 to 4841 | 15.89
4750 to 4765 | 15.94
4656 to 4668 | 16.53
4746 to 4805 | 16.34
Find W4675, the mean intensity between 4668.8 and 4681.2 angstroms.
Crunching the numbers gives 15.5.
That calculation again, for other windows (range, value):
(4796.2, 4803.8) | 14.9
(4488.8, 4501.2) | 15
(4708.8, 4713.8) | 15.1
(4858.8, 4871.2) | 12.2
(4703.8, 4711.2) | 14.4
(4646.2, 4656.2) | 15.6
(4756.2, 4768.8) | 14.9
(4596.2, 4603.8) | 14.8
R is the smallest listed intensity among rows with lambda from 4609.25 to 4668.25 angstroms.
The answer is 14.49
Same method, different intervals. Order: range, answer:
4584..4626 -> 14.45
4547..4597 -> 13.79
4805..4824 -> 14.68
